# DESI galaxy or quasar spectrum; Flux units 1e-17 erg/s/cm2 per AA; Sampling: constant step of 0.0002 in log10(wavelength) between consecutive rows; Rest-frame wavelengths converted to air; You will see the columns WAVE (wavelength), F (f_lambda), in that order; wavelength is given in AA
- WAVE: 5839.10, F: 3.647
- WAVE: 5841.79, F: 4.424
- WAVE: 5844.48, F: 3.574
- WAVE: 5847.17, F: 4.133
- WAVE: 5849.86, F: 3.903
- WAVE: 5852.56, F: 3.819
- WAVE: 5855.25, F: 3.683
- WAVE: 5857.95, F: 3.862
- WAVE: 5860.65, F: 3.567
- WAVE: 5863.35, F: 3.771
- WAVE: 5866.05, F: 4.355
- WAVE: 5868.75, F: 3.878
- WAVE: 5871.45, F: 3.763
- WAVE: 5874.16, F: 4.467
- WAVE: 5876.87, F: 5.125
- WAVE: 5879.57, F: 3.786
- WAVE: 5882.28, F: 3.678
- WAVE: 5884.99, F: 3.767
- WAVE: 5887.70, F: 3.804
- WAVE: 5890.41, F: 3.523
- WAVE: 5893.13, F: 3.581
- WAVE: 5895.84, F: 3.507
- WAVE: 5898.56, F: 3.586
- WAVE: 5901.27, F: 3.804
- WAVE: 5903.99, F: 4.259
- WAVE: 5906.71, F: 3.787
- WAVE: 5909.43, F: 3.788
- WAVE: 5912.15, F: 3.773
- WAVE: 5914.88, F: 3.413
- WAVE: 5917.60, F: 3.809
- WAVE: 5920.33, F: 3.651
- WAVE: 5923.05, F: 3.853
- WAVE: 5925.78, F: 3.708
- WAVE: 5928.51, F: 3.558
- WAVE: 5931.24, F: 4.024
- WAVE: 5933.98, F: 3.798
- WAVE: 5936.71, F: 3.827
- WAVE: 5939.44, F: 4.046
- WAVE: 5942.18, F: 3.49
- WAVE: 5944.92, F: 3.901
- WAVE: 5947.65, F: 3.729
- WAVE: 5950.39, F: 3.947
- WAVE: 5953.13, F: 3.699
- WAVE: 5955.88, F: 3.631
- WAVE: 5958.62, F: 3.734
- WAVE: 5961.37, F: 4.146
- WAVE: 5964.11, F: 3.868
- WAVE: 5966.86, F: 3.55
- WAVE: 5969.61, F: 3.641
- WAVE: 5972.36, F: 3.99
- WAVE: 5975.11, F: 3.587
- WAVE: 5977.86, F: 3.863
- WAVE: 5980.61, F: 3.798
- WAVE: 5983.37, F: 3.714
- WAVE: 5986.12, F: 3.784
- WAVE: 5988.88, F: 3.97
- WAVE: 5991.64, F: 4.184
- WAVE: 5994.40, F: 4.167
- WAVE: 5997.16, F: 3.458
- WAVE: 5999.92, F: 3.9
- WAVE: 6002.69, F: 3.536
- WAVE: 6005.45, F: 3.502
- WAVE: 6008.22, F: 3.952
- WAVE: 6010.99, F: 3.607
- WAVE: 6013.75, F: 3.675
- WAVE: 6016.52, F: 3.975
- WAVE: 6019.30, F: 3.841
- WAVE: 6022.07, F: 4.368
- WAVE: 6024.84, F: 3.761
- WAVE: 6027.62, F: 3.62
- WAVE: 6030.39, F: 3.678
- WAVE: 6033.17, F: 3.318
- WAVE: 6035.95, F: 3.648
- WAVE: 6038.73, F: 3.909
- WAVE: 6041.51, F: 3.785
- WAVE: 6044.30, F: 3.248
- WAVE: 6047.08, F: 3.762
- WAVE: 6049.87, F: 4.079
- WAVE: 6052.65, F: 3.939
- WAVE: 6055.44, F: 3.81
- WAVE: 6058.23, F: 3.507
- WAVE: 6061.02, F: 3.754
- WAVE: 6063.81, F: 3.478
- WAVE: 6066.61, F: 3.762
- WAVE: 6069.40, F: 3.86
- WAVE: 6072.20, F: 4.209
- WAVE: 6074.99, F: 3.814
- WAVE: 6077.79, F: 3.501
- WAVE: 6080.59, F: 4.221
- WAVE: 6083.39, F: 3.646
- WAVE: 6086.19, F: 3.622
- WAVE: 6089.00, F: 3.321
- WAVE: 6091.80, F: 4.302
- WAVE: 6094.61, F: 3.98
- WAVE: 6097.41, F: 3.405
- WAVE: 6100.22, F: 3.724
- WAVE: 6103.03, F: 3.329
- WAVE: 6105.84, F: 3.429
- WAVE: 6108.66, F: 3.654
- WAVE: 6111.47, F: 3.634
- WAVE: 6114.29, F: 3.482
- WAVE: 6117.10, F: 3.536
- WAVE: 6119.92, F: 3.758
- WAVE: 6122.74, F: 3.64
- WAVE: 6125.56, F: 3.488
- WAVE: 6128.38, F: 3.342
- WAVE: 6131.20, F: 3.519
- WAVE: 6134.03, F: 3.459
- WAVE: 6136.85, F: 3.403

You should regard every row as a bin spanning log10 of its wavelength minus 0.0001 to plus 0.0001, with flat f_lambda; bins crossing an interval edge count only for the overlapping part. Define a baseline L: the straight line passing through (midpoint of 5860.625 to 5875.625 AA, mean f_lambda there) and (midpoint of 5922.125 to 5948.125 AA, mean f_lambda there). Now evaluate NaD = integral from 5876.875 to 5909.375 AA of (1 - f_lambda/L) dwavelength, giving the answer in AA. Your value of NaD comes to 1.1 AA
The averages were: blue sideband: 4.01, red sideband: 3.79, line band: 3.8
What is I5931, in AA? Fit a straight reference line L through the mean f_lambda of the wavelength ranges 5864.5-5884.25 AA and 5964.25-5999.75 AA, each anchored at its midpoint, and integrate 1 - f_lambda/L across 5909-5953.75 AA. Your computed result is 2.2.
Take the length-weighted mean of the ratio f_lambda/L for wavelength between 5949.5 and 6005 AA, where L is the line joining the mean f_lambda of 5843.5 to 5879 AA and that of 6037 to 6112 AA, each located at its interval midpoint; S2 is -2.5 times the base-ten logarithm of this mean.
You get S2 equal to 0.01 mag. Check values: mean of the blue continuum 3.99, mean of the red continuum 3.73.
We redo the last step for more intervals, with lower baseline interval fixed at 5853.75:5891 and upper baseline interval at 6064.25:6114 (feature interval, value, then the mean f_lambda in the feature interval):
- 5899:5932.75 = 0.03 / 3.78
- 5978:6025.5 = -0.01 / 3.84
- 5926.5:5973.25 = 0.02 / 3.8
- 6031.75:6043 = 0.03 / 3.66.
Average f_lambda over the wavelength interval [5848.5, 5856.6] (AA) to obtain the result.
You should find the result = 3.8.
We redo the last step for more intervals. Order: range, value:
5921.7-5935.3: 3.79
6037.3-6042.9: 3.85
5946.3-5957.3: 3.75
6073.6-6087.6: 3.76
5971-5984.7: 3.79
